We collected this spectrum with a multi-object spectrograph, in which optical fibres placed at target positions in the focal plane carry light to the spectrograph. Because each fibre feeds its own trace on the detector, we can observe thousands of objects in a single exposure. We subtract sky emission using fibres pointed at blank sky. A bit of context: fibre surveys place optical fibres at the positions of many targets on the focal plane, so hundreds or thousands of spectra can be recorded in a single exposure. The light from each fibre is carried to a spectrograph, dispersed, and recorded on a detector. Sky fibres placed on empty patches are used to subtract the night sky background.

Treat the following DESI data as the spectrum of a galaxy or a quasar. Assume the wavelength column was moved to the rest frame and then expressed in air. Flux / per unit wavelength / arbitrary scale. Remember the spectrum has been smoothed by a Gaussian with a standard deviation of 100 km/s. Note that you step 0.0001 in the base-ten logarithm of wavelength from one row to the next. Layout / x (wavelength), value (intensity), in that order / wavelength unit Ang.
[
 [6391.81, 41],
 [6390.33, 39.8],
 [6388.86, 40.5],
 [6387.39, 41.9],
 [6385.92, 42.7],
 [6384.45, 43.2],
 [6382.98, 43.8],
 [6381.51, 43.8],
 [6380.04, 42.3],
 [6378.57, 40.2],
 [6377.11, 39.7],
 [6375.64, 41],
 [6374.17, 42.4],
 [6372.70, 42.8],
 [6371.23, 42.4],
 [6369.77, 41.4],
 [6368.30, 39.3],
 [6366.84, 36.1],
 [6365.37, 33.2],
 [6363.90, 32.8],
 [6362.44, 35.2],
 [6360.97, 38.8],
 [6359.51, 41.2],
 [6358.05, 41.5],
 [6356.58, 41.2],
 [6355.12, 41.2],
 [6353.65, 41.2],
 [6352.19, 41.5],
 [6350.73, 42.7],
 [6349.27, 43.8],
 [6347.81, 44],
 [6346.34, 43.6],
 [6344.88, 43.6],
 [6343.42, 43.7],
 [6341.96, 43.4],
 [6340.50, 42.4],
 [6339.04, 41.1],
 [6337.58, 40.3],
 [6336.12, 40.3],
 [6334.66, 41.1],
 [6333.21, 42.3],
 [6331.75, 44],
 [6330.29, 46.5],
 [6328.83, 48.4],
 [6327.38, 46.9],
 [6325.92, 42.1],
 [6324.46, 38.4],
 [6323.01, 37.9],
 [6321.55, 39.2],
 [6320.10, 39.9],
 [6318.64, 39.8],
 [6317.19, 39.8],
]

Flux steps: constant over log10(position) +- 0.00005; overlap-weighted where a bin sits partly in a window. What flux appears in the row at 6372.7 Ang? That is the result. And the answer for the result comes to 42.8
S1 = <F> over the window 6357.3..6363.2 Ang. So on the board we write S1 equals 39.2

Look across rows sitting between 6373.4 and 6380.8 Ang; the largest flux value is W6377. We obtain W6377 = 42.4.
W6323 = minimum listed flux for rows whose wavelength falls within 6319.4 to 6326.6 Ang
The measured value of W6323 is 37.9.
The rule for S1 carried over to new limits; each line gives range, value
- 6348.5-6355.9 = 42.1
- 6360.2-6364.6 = 35.7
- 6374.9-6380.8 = 40.8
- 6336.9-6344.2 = 42.2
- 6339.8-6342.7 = 42.9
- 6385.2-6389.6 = 41.7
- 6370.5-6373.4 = 42.6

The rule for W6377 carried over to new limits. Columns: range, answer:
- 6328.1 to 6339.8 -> 48.4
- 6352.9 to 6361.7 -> 41.5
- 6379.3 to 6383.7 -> 43.8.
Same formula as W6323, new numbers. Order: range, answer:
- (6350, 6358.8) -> 41.2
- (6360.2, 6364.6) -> 32.8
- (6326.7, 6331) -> 46.5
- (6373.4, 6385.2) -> 39.7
